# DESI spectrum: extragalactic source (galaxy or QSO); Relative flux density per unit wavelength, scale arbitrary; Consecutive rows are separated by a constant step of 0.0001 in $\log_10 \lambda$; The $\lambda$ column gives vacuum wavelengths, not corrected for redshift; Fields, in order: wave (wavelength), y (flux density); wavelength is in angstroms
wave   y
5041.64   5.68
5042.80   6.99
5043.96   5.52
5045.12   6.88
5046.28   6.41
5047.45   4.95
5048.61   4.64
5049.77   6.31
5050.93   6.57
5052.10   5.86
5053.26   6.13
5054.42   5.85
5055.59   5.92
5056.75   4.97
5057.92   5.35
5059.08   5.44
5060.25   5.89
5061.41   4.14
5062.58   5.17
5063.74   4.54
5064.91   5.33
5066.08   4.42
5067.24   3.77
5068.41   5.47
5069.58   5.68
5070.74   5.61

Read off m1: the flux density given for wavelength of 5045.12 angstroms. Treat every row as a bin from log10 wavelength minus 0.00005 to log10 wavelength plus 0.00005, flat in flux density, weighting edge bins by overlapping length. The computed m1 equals 6.88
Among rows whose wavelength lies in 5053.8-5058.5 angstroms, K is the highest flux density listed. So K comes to 5.92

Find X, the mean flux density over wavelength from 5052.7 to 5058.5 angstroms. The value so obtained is 5.64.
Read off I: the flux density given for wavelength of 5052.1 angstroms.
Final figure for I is 5.86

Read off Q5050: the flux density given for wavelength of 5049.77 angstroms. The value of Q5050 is 6.31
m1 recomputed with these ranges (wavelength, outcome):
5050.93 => 6.57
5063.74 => 4.54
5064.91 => 5.33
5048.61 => 4.64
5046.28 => 6.41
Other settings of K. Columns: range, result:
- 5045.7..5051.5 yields 6.57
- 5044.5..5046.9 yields 6.88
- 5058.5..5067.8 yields 5.89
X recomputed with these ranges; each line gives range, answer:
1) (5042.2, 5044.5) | 6.27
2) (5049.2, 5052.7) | 6.24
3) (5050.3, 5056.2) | 6.06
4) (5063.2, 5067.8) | 4.52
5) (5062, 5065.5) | 5.01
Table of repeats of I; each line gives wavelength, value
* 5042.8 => 6.99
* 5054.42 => 5.85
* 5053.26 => 6.13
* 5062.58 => 5.17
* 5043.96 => 5.52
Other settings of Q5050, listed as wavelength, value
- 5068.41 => 5.47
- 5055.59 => 5.92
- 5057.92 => 5.35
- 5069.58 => 5.68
